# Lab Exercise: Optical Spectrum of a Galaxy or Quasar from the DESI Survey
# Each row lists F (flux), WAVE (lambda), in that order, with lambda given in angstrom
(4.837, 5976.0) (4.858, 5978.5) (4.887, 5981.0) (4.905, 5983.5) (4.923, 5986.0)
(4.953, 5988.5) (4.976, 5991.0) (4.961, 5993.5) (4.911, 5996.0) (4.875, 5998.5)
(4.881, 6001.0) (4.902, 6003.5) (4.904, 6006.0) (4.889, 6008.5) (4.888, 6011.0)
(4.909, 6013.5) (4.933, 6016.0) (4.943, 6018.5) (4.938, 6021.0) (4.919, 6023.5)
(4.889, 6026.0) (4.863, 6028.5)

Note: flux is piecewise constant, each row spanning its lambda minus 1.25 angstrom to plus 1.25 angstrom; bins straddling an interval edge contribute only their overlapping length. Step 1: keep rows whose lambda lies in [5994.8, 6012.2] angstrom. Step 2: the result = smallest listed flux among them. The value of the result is 4.875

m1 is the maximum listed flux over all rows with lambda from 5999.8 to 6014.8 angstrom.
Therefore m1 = 4.909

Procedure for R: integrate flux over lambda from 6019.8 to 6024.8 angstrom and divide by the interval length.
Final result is 4.93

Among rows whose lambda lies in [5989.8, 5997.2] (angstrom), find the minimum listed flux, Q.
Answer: 4.911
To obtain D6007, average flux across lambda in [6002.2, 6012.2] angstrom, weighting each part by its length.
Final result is 4.9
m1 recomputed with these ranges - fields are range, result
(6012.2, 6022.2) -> 4.943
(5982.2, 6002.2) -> 4.976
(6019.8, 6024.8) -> 4.938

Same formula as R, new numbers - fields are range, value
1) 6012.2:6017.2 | 4.92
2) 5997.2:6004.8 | 4.89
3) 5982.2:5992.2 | 4.94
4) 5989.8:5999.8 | 4.93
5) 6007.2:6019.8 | 4.91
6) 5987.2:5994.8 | 4.96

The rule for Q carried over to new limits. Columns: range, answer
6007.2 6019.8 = 4.888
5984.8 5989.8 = 4.923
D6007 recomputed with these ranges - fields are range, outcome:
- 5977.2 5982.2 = 4.87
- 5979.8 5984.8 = 4.9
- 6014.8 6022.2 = 4.94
